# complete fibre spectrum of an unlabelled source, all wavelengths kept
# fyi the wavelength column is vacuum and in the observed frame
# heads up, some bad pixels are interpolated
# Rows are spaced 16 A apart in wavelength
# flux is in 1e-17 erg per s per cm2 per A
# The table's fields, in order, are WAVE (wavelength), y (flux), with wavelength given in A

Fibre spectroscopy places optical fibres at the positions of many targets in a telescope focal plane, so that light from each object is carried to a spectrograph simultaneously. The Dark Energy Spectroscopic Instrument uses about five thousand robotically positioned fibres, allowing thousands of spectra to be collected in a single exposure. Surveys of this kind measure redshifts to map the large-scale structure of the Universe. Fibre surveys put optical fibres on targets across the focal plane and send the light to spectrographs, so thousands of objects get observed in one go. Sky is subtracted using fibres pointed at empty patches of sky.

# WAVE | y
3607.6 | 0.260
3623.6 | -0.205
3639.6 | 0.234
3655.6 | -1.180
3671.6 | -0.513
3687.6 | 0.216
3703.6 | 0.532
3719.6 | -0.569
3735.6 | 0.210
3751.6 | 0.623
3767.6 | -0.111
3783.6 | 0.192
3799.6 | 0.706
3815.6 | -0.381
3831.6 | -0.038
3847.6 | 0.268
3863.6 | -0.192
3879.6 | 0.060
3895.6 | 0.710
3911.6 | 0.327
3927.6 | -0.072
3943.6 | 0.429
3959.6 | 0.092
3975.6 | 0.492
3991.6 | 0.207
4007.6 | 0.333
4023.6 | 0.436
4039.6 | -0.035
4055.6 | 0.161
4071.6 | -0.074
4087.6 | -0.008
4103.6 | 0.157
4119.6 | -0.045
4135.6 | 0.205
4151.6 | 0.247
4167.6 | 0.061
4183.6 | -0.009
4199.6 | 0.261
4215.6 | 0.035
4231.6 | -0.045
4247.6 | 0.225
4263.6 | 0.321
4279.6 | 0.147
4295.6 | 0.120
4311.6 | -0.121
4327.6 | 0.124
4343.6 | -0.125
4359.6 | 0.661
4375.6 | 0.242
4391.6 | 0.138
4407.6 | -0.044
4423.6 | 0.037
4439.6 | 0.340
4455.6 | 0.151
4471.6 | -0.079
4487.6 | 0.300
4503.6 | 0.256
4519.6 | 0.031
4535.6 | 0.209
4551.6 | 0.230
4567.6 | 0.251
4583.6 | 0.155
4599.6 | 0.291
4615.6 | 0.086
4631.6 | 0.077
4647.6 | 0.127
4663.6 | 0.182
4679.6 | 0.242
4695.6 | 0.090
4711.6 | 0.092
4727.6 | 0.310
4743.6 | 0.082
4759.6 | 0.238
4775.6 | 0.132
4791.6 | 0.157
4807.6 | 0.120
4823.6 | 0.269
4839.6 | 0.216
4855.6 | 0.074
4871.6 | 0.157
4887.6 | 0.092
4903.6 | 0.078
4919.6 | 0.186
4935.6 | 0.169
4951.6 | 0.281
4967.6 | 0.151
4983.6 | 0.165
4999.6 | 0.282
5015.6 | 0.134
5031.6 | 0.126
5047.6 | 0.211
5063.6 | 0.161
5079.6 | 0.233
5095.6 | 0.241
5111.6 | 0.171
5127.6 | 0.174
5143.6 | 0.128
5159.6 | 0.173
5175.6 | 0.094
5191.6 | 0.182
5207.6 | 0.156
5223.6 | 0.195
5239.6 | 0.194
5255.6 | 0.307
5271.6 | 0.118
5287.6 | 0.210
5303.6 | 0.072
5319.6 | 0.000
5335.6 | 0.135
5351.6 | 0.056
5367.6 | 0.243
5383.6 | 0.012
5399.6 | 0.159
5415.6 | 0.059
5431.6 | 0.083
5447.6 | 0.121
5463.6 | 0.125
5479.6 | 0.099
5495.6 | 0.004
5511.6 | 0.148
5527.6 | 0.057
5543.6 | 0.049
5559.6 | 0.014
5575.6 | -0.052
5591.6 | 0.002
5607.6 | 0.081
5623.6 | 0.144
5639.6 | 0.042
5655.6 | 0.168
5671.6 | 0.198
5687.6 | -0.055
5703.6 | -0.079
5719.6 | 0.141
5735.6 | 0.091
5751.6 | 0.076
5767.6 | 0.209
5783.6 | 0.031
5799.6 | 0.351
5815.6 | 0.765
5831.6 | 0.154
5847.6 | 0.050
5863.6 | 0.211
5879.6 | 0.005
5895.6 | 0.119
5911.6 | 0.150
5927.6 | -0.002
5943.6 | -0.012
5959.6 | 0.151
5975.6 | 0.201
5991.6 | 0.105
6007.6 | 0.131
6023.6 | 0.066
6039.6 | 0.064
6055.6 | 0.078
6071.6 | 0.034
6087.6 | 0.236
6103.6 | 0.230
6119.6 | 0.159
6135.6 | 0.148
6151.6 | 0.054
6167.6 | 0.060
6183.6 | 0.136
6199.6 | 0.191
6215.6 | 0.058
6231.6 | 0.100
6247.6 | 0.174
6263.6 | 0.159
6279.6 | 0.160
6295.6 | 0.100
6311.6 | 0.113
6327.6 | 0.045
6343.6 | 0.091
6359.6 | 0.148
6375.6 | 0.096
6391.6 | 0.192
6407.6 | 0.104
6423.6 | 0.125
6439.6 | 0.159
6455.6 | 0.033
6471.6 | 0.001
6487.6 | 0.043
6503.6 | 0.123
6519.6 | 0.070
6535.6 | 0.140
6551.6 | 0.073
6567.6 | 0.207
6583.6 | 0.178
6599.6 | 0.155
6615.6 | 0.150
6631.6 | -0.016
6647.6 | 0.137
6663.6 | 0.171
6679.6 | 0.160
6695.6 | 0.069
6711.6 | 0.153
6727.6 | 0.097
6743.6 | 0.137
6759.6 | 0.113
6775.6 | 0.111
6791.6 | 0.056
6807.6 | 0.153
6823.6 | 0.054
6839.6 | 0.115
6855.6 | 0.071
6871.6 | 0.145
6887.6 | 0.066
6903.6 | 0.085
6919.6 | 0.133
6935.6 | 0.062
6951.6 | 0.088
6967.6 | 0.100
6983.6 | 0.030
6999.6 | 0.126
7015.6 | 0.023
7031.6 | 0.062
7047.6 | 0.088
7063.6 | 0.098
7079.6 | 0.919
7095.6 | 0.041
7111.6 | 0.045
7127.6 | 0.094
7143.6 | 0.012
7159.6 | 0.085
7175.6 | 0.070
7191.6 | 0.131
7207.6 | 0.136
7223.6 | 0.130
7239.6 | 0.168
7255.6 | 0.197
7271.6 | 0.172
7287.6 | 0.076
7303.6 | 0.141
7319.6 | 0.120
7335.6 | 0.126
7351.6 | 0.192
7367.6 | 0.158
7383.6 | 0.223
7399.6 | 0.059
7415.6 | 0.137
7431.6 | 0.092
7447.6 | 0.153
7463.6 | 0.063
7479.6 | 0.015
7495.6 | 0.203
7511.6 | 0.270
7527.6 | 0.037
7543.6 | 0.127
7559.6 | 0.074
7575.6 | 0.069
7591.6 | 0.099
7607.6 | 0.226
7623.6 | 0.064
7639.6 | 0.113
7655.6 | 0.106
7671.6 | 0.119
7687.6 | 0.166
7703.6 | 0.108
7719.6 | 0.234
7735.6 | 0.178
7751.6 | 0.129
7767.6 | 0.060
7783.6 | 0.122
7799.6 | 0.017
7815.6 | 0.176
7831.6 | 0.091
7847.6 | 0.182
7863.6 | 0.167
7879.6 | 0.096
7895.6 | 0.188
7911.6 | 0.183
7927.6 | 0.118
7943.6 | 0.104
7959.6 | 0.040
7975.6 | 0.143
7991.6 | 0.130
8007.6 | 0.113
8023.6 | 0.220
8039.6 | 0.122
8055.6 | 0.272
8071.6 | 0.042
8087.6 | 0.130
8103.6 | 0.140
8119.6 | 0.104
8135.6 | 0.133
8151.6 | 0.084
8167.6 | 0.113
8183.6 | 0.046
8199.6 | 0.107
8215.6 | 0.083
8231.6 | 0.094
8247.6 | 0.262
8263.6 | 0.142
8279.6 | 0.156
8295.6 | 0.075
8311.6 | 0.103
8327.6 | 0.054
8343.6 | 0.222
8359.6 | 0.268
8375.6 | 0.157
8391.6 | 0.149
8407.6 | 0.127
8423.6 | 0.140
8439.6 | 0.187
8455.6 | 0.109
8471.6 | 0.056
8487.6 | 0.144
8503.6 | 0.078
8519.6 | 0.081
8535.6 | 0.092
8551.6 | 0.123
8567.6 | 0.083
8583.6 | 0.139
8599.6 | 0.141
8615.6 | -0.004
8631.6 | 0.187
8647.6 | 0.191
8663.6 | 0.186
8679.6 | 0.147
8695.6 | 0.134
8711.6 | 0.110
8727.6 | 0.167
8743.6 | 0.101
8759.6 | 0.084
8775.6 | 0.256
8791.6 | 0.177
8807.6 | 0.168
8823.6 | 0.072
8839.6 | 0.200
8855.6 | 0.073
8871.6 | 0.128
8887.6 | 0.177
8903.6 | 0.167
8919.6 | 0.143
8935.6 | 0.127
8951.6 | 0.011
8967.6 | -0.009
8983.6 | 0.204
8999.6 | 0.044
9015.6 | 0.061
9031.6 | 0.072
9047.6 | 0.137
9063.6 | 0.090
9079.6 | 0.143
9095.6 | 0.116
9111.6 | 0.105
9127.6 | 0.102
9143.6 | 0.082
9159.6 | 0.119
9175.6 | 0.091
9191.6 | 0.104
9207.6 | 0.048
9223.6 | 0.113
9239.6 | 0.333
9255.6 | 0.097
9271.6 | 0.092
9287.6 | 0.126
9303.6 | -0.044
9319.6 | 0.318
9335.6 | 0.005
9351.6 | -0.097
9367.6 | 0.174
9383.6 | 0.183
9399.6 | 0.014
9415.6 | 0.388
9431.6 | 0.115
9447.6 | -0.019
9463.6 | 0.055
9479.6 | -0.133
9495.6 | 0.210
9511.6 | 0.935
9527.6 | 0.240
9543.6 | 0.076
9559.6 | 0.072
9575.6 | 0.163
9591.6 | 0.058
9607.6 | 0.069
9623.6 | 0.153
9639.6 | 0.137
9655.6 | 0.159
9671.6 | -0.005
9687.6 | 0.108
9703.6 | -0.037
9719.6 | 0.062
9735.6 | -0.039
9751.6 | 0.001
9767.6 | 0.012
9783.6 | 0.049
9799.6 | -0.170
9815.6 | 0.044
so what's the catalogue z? 0.899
